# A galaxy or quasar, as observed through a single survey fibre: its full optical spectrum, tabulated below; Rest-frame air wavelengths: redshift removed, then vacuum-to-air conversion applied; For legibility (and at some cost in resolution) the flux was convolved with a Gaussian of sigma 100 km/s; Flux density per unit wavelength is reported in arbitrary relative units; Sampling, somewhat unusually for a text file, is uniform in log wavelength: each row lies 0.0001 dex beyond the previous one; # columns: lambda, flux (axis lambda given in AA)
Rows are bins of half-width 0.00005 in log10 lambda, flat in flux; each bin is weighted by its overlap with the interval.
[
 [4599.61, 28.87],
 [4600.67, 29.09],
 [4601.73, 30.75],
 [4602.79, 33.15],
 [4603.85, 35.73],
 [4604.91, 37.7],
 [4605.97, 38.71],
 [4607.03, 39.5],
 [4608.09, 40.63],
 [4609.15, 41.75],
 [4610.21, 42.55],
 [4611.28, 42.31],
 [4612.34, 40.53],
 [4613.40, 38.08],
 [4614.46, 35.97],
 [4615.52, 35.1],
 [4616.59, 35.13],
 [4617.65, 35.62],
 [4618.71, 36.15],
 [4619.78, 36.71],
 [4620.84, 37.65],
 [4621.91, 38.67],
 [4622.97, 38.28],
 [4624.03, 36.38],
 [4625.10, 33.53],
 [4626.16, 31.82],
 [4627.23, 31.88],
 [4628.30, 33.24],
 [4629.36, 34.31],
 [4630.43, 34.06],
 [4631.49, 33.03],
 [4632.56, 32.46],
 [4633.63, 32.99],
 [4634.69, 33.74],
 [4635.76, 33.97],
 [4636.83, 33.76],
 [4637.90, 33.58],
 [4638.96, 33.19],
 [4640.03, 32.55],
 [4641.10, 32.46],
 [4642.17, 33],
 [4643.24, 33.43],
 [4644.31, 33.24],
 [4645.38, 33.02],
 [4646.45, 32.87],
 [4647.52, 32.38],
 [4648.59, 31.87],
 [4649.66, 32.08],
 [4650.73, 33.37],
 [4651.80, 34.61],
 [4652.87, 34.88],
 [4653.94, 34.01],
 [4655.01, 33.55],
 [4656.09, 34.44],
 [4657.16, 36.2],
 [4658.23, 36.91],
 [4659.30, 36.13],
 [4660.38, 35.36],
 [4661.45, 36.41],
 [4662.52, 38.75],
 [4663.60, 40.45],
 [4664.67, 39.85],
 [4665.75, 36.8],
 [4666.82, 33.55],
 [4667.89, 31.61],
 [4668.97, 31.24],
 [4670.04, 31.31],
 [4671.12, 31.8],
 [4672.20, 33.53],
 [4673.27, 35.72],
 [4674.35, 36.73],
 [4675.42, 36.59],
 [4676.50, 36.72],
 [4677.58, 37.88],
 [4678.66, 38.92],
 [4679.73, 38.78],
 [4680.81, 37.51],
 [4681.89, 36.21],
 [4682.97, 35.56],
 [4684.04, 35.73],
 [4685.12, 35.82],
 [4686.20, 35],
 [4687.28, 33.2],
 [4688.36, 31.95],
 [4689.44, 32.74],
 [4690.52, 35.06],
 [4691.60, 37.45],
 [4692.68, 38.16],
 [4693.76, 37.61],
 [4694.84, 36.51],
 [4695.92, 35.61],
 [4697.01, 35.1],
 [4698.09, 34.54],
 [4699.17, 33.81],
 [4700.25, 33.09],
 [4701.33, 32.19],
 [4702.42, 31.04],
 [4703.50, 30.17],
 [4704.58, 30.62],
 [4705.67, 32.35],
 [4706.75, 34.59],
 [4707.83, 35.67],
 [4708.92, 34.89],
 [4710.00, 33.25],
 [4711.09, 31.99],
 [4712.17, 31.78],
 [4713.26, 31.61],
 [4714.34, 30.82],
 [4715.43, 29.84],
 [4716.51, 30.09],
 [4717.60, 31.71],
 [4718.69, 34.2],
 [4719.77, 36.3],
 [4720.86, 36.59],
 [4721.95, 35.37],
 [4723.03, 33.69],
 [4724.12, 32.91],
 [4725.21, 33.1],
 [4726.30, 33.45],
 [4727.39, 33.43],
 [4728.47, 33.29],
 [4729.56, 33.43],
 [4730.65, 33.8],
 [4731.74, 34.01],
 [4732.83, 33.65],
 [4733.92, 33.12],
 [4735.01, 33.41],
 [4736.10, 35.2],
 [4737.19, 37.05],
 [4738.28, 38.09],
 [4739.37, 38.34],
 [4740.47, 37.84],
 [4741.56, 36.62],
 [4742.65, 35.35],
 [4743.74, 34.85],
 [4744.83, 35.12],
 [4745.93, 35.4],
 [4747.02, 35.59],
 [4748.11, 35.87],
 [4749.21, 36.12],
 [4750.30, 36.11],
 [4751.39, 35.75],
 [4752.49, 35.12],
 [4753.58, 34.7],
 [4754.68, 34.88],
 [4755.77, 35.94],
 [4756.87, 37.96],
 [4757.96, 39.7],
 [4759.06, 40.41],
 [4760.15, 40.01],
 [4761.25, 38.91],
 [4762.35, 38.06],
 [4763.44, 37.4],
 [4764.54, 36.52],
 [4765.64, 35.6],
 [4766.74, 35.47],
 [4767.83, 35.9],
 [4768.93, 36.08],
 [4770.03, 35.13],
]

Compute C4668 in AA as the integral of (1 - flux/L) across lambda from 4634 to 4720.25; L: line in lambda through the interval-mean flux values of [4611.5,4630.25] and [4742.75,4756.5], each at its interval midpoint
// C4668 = 3.4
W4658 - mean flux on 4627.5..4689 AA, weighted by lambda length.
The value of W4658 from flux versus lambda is 34.6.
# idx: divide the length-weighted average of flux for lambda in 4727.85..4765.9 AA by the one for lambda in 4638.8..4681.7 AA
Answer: 1.04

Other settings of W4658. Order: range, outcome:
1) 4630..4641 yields 33.3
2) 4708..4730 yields 33.1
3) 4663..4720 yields 34.4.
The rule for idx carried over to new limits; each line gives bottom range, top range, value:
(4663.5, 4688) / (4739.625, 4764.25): 1.03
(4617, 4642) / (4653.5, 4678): 1.03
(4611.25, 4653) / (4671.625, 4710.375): 1.02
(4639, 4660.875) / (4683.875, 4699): 1.04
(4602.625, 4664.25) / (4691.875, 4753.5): 0.97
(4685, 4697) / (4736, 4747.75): 1.03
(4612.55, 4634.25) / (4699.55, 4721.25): 0.93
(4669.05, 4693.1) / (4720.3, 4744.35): 0.98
